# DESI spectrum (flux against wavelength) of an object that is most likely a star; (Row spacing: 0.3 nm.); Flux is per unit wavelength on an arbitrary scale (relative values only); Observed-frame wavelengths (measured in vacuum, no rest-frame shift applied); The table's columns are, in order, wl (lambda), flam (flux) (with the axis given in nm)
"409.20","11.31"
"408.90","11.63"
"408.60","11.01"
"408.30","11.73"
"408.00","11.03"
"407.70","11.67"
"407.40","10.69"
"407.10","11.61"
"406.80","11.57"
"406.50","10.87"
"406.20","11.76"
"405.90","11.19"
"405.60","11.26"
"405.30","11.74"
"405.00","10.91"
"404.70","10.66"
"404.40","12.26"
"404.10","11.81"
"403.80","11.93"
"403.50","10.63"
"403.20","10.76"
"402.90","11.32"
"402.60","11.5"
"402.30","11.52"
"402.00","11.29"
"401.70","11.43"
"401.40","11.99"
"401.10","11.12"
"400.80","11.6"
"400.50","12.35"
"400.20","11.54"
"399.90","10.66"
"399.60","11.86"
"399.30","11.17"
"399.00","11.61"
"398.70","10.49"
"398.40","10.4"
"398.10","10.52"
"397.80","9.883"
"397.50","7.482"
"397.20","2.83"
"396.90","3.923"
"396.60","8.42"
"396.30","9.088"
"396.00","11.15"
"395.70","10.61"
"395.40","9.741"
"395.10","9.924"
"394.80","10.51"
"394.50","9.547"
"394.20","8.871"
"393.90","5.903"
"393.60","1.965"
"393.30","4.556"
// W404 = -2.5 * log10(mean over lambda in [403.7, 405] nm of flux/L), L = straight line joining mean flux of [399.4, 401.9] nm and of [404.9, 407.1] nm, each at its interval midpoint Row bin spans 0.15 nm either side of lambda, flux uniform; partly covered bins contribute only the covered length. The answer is -0.01 mag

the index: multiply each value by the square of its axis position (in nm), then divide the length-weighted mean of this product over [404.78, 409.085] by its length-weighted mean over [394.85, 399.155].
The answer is 1.32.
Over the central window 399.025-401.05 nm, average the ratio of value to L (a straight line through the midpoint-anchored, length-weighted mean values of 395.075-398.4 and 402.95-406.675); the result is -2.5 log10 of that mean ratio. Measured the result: -0.19 mag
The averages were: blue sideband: 8.54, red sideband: 11.3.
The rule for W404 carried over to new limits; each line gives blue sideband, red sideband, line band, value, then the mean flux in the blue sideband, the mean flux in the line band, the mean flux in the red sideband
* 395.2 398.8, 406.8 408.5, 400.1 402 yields -0.197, 8.7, 11.6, 11.4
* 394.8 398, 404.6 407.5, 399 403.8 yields -0.157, 8.44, 11.4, 11.2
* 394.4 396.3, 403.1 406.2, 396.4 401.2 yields 0.098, 10.2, 9.72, 11.3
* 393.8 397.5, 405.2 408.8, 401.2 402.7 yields -0.153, 8.37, 11.5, 11.3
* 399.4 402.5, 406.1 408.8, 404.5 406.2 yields 0.015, 11.5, 11.2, 11.3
